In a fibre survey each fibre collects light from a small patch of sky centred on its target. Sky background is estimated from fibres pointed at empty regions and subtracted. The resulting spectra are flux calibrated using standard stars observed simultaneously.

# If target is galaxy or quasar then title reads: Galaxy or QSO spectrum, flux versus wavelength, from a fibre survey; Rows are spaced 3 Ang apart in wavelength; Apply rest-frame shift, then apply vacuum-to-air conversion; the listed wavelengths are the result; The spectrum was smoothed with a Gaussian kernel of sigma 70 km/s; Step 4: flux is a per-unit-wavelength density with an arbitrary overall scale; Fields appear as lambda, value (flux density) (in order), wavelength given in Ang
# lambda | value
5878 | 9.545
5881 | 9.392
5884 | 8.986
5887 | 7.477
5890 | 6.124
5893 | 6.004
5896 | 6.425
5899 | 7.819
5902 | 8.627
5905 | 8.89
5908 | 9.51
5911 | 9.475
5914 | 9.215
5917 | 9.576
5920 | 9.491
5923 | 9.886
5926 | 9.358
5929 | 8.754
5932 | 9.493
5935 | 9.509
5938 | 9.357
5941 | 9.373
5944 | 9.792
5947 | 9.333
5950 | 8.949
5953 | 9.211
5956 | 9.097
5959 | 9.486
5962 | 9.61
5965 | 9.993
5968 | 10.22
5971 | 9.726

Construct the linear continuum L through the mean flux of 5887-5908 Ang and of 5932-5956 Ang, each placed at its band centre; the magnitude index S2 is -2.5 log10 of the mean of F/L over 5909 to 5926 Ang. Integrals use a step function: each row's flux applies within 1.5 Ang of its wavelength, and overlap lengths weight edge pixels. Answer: -0.15 mag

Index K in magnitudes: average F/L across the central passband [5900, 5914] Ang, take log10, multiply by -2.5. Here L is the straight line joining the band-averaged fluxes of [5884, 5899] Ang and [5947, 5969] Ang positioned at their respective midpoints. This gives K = -0.209 mag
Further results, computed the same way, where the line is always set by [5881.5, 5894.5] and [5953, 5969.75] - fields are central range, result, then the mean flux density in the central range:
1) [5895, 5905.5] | -0.028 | 7.92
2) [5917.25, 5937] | -0.106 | 9.42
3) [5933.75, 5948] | -0.057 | 9.48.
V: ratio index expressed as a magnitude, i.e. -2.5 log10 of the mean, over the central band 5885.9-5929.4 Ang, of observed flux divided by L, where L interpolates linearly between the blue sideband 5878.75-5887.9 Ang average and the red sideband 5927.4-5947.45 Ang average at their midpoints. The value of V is 0.076 mag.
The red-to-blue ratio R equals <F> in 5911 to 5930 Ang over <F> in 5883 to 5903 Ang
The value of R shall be 1.29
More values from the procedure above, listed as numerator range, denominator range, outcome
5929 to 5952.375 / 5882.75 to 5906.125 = 1.25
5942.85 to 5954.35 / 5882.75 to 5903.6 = 1.27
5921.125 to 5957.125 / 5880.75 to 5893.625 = 1.24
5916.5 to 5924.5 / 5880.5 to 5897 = 1.32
